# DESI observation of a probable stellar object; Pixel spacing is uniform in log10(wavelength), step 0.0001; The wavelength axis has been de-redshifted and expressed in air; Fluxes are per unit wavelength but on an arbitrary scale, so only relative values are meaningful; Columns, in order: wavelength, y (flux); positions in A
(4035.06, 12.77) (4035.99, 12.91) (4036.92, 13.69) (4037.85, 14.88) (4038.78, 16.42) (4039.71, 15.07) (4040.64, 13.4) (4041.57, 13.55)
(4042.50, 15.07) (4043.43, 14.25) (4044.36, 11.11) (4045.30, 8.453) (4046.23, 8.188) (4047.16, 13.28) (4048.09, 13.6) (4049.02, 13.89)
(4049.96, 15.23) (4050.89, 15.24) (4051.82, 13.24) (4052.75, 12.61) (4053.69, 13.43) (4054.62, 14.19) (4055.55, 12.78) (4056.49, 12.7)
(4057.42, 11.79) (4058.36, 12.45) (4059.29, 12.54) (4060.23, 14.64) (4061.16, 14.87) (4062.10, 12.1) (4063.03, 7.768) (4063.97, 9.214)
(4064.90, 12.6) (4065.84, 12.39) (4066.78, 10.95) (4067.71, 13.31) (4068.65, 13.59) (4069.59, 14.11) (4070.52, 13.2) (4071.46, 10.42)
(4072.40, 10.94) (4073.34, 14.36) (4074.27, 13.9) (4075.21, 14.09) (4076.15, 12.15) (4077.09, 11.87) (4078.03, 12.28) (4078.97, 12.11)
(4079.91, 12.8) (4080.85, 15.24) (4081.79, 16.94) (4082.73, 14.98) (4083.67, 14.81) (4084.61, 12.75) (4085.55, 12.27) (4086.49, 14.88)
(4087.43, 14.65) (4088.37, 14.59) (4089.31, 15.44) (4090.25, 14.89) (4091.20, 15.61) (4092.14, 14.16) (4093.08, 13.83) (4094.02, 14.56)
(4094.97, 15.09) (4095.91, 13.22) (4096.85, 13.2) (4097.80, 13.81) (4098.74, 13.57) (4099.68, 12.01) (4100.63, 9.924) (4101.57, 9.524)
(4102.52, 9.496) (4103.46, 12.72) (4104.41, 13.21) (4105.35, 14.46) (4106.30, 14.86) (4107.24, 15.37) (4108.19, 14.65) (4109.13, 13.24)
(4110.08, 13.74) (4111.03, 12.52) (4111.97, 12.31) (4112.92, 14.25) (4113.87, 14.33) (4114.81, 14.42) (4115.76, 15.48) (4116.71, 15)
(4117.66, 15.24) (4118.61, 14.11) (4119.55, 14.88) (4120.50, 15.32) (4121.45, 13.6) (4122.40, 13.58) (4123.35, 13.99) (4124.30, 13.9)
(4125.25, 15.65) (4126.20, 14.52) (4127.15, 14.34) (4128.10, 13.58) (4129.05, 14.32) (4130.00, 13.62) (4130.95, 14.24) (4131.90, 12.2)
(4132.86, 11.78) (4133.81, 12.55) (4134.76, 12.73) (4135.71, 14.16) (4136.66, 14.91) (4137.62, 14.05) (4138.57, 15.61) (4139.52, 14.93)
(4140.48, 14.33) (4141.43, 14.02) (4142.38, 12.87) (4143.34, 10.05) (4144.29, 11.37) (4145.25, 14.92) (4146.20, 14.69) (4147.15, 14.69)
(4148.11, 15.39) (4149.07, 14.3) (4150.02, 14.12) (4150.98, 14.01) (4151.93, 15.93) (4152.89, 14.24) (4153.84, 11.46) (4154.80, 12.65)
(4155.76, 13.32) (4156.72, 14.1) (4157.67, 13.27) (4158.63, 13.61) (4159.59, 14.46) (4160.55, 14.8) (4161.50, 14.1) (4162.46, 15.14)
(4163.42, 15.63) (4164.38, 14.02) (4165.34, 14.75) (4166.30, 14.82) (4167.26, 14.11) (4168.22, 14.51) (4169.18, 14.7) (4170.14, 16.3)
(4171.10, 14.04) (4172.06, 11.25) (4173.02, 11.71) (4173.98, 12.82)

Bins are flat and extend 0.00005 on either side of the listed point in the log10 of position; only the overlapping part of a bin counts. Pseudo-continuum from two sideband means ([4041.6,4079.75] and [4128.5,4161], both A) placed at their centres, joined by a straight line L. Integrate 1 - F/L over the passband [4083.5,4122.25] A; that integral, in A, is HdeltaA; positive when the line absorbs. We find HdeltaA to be -1.8 A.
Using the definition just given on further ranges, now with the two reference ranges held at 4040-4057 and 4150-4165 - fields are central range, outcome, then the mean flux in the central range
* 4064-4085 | 0.3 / 13.1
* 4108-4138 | -0.5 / 14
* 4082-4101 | -0.8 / 14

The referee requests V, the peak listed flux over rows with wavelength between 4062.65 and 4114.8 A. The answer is 16.94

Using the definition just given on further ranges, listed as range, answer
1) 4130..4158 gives 15.93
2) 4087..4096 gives 15.61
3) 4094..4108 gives 15.37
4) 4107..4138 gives 15.65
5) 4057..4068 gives 14.87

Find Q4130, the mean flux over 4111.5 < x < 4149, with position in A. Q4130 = 14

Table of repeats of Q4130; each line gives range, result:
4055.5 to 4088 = 12.9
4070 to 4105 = 13.3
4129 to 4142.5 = 13.8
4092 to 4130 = 13.7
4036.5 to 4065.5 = 13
